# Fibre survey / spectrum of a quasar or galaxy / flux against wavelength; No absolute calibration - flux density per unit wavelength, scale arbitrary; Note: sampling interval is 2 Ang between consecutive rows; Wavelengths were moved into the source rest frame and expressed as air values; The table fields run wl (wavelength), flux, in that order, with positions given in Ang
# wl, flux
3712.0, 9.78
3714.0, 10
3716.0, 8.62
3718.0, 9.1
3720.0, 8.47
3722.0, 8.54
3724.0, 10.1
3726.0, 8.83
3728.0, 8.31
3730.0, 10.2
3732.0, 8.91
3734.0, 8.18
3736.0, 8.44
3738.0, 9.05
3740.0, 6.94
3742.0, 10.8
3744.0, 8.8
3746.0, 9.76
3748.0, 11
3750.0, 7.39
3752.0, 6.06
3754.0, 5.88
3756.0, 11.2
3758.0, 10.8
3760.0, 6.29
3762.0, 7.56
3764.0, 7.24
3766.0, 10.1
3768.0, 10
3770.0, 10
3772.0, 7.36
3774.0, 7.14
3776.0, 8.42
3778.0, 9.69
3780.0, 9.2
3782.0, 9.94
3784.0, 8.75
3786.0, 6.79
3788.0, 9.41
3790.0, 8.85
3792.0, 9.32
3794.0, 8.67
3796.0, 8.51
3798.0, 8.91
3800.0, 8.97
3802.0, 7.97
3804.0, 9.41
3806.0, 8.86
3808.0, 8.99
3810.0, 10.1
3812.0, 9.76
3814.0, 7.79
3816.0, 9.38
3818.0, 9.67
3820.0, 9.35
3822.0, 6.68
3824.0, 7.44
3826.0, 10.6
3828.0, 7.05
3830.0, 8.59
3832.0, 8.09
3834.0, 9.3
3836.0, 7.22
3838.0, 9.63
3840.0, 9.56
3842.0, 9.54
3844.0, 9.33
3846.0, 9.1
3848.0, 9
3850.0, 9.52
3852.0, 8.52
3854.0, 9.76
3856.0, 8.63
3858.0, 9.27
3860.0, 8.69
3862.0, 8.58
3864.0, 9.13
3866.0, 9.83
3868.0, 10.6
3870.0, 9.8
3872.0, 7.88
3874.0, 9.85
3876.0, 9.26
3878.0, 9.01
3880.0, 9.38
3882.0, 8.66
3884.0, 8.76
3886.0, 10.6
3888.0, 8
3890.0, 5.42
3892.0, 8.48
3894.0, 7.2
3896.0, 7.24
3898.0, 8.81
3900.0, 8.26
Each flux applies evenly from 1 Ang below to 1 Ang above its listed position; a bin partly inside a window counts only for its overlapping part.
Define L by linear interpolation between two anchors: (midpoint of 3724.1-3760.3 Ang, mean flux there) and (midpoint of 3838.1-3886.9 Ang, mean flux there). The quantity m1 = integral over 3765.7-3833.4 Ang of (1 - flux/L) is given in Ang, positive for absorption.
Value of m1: 1.6 Ang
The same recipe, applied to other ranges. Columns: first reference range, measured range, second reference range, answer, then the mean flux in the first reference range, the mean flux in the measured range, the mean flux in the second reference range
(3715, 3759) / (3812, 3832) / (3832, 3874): 1.1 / 8.88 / 8.55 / 9.14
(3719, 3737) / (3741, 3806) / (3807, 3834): 0.5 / 8.89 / 8.76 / 8.75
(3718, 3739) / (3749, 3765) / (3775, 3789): 2.0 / 8.91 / 7.8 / 8.89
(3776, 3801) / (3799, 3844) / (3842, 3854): 1.1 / 8.9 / 8.83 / 9.19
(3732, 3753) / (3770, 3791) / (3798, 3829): 0.3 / 8.65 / 8.62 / 8.8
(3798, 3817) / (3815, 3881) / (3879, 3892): -2.1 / 9.02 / 9.01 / 8.47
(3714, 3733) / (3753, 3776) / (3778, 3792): 1.2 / 9.06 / 8.5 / 8.92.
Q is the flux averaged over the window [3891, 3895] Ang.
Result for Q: 7.84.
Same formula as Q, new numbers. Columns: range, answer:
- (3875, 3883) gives 9.08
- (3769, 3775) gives 8.17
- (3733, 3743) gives 8.68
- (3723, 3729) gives 9.08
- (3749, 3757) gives 7.63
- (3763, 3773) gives 8.94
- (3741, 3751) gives 9.55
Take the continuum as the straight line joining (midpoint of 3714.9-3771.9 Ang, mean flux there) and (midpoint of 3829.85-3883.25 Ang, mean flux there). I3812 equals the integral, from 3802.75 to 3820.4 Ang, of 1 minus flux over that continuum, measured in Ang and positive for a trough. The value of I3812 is -0.50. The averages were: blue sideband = 8.79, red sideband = 9.11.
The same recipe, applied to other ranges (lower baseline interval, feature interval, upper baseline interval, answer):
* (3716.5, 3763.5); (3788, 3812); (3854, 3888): -0.18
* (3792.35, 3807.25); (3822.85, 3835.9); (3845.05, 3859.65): 0.81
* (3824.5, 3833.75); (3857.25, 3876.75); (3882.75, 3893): -2.13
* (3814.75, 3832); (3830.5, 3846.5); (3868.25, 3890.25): -0.54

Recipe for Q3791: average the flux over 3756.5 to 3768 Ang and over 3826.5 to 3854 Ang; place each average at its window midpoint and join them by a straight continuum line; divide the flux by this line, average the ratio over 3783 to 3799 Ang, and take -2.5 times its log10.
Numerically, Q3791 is 0.01 mag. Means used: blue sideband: 8.66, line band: 8.65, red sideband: 8.87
